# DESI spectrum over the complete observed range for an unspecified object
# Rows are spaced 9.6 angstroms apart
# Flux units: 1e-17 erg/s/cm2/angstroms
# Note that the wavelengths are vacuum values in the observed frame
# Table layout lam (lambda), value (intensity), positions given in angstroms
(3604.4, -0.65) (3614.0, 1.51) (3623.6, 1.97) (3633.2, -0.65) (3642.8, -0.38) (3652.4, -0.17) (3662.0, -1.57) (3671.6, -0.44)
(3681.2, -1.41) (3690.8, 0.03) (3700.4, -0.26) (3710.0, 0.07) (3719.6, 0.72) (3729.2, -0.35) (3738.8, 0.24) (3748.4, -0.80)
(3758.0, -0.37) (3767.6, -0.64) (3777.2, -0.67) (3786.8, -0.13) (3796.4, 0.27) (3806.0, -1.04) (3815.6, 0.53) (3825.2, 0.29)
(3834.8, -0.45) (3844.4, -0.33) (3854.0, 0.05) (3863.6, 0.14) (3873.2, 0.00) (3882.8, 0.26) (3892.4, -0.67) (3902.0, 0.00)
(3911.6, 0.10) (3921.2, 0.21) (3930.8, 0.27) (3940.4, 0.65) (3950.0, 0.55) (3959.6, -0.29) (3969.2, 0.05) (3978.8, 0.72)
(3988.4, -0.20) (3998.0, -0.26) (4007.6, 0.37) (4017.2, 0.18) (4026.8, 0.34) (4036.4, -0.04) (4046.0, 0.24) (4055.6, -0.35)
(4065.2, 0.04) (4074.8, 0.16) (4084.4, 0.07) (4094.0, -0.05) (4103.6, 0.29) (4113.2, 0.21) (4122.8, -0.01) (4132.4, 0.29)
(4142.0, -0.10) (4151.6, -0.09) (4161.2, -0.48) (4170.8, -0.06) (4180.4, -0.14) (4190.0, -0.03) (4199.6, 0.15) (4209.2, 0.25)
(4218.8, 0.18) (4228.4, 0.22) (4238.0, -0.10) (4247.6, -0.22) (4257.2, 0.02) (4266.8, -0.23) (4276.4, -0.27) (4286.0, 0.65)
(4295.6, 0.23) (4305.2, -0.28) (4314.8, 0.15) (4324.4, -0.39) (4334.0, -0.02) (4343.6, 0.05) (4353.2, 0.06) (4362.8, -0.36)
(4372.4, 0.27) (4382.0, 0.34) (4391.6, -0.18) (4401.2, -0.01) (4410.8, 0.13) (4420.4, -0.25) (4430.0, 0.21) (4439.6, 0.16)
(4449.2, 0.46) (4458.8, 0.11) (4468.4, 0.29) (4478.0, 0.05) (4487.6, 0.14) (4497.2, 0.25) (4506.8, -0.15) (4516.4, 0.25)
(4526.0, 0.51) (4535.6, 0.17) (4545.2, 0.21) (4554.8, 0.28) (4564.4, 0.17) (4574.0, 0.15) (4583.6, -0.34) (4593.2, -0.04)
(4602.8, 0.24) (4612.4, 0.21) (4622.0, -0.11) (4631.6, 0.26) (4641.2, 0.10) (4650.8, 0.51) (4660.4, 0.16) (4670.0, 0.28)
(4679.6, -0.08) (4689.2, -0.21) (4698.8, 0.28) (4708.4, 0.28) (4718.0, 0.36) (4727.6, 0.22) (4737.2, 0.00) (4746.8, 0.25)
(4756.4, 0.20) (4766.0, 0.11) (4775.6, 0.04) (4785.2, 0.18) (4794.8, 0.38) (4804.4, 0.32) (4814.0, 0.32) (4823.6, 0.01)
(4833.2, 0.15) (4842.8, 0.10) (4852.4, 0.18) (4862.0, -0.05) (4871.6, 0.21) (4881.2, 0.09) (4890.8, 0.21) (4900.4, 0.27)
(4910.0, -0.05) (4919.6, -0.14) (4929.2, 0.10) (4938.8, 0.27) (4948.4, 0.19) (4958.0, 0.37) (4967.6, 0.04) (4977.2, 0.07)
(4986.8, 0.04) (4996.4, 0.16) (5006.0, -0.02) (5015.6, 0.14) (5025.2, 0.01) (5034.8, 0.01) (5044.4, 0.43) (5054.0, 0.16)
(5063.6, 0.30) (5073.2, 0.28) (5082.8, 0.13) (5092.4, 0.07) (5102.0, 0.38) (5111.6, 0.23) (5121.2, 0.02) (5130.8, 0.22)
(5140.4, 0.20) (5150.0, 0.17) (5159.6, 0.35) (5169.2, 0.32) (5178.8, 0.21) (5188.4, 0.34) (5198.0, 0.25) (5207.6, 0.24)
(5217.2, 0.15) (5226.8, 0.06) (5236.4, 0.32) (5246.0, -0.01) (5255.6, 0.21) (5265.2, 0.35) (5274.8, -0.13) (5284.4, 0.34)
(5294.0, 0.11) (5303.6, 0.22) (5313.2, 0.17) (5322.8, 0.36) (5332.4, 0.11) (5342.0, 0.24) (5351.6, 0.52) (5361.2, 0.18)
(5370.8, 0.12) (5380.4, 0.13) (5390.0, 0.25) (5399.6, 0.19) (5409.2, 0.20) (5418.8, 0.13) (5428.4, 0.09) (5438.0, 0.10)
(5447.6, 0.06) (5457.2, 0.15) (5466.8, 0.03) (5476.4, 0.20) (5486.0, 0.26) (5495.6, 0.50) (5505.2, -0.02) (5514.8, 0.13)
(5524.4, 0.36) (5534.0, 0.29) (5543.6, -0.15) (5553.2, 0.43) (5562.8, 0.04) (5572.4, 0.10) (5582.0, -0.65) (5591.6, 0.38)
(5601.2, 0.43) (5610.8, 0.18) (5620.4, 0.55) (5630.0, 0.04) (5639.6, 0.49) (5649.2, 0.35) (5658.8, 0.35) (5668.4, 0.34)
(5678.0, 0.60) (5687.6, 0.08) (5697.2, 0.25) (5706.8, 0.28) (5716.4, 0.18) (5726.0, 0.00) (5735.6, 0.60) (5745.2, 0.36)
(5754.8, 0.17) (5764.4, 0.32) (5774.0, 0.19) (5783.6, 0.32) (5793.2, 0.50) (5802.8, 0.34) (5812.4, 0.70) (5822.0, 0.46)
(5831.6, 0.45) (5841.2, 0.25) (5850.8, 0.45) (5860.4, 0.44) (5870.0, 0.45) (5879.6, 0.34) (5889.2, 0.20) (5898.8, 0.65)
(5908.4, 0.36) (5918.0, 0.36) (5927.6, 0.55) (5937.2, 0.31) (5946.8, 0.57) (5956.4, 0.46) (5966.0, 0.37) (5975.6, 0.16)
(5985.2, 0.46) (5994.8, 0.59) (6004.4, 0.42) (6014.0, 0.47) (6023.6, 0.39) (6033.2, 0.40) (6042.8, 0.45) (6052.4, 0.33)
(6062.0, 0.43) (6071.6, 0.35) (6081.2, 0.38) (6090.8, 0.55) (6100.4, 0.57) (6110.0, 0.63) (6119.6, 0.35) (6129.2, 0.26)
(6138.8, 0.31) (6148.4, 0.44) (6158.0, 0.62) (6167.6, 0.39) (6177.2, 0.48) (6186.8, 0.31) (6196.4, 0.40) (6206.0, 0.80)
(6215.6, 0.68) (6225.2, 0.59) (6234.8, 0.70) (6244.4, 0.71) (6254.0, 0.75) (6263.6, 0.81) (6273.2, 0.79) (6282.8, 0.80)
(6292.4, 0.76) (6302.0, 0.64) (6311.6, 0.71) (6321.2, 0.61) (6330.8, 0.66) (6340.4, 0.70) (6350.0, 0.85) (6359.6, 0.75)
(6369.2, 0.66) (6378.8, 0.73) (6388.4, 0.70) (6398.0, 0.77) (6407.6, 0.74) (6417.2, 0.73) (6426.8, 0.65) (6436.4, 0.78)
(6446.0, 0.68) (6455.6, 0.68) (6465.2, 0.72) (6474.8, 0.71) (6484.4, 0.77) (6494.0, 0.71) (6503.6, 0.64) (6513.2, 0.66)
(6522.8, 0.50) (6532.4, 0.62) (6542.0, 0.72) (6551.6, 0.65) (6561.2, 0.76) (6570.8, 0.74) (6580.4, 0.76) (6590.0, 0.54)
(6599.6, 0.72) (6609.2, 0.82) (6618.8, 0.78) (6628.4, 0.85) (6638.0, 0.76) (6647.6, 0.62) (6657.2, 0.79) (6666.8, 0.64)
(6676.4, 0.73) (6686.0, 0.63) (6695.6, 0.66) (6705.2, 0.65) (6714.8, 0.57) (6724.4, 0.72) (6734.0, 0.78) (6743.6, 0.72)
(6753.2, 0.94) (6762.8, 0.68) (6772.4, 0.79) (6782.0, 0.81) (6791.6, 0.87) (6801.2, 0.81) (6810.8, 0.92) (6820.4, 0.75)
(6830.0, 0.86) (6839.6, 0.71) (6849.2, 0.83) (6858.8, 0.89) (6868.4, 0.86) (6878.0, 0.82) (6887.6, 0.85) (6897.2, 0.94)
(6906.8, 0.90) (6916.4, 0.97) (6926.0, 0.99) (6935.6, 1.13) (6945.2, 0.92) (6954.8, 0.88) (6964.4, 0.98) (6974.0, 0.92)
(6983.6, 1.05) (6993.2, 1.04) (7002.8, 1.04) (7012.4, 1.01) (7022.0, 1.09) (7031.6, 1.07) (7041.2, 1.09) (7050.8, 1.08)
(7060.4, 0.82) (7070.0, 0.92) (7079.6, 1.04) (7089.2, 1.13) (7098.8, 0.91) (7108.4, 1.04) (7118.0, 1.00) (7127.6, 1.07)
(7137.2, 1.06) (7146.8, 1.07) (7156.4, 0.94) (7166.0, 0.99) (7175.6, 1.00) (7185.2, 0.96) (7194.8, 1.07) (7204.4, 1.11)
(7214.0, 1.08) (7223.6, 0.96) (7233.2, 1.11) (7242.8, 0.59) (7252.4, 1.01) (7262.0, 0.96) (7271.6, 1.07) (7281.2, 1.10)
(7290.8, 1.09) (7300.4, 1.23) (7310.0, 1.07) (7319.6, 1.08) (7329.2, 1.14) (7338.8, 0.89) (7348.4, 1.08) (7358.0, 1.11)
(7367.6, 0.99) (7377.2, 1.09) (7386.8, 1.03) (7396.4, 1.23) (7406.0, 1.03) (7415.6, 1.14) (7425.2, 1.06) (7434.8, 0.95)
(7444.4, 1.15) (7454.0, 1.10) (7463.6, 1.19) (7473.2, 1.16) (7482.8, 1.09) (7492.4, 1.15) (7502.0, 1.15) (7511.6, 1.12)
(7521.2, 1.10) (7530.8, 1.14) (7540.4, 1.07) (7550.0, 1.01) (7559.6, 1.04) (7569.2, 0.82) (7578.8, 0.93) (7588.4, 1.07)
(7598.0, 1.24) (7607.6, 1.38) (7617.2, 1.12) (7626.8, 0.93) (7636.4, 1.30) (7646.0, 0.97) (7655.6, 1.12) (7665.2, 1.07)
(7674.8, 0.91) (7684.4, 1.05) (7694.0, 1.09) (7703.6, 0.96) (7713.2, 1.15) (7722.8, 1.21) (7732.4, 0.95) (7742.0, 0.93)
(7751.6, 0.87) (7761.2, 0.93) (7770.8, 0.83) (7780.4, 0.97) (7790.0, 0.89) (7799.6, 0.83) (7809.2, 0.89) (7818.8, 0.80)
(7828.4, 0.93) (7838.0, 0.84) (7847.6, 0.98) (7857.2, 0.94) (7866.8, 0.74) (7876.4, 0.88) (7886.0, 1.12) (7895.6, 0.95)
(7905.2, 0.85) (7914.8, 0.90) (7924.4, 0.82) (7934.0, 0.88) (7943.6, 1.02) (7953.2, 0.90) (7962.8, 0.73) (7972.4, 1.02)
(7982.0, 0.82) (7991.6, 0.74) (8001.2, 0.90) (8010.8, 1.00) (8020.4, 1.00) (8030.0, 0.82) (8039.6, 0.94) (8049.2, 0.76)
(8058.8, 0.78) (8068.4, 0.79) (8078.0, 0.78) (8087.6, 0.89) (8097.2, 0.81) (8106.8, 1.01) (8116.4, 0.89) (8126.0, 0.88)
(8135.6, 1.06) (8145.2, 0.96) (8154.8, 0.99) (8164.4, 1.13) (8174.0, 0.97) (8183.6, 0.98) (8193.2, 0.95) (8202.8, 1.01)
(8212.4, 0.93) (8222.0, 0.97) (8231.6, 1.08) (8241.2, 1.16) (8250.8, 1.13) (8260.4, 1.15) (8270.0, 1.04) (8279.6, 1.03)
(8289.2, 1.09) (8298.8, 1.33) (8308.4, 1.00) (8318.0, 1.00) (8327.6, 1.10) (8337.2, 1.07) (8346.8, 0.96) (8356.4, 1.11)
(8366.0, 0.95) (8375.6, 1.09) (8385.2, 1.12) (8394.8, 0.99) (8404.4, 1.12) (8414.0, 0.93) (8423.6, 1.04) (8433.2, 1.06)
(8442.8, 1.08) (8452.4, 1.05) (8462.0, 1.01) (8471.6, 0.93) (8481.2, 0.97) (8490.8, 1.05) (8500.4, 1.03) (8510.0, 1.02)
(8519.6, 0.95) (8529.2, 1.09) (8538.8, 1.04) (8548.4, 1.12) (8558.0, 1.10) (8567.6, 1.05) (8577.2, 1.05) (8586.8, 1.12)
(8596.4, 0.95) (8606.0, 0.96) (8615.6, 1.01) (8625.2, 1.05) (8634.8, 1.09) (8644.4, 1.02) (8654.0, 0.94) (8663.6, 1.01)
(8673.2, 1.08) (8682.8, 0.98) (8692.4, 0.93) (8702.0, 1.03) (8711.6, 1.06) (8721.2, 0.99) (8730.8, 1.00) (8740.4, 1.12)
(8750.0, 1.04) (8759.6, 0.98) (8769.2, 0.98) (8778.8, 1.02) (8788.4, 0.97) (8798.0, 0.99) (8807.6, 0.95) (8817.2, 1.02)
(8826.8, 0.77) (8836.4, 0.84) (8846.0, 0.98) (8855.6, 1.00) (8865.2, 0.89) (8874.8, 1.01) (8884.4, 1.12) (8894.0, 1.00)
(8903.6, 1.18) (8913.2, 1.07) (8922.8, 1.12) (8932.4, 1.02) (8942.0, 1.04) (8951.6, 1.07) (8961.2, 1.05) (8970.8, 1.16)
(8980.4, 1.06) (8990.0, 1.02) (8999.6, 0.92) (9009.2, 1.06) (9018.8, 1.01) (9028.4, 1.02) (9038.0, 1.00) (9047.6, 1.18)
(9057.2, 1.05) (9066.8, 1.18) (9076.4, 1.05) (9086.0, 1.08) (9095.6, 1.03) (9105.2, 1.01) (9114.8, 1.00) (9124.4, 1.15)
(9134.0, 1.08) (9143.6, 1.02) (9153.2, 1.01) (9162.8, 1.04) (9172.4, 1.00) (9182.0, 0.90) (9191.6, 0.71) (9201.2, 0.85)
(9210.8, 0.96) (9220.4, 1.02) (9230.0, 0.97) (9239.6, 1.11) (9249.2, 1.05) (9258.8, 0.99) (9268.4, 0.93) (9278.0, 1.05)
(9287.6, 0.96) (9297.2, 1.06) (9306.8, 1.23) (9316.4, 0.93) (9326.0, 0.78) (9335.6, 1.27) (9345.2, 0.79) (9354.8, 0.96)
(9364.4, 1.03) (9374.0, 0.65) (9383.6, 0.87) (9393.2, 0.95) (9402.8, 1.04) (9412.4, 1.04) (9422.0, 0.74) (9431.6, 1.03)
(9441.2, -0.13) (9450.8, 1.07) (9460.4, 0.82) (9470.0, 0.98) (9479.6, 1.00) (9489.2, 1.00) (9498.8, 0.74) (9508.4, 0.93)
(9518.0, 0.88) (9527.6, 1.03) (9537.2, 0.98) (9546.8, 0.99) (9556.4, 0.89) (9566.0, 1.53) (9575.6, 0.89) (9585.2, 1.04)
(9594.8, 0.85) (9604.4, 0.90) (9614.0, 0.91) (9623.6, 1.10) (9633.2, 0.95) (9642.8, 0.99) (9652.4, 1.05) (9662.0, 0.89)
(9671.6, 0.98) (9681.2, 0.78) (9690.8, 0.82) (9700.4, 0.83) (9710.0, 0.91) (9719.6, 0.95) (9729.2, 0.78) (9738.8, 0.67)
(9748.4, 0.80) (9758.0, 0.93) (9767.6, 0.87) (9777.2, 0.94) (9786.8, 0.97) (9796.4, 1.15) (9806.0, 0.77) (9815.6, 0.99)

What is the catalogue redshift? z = 0.56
